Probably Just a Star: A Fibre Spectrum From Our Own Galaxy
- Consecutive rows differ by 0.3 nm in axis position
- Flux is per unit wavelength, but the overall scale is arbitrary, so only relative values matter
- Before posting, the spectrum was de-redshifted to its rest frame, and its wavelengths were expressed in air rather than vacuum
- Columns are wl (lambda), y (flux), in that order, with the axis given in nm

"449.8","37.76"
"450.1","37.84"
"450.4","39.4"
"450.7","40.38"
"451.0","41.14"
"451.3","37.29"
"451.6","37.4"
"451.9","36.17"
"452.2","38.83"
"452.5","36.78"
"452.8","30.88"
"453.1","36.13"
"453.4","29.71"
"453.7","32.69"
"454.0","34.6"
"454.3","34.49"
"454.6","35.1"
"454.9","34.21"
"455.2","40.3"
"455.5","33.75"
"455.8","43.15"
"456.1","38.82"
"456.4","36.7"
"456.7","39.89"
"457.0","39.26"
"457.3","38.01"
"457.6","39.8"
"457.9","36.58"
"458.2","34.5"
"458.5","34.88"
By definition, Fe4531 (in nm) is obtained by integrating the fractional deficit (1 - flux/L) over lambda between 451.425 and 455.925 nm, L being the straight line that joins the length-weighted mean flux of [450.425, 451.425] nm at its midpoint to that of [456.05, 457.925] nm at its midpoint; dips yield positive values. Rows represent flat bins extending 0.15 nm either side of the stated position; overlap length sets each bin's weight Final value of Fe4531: 0.409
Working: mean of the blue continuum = 39.6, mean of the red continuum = 38.5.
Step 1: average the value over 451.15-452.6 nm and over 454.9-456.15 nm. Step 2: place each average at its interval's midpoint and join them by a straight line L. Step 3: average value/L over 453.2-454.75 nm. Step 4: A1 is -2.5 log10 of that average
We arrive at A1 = 0.14 mag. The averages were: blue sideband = 37.3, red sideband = 38.4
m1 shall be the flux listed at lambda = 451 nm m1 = 41.14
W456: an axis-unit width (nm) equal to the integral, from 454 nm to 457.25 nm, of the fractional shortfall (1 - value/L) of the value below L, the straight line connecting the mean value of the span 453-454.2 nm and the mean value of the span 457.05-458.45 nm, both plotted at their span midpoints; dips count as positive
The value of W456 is -0.21 nm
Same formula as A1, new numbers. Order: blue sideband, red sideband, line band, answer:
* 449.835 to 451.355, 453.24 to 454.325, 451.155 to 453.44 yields 0.00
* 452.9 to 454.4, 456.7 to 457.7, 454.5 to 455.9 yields -0.04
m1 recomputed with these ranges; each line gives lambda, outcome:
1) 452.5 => 36.78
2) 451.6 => 37.4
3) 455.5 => 33.75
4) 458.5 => 34.88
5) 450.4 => 39.4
